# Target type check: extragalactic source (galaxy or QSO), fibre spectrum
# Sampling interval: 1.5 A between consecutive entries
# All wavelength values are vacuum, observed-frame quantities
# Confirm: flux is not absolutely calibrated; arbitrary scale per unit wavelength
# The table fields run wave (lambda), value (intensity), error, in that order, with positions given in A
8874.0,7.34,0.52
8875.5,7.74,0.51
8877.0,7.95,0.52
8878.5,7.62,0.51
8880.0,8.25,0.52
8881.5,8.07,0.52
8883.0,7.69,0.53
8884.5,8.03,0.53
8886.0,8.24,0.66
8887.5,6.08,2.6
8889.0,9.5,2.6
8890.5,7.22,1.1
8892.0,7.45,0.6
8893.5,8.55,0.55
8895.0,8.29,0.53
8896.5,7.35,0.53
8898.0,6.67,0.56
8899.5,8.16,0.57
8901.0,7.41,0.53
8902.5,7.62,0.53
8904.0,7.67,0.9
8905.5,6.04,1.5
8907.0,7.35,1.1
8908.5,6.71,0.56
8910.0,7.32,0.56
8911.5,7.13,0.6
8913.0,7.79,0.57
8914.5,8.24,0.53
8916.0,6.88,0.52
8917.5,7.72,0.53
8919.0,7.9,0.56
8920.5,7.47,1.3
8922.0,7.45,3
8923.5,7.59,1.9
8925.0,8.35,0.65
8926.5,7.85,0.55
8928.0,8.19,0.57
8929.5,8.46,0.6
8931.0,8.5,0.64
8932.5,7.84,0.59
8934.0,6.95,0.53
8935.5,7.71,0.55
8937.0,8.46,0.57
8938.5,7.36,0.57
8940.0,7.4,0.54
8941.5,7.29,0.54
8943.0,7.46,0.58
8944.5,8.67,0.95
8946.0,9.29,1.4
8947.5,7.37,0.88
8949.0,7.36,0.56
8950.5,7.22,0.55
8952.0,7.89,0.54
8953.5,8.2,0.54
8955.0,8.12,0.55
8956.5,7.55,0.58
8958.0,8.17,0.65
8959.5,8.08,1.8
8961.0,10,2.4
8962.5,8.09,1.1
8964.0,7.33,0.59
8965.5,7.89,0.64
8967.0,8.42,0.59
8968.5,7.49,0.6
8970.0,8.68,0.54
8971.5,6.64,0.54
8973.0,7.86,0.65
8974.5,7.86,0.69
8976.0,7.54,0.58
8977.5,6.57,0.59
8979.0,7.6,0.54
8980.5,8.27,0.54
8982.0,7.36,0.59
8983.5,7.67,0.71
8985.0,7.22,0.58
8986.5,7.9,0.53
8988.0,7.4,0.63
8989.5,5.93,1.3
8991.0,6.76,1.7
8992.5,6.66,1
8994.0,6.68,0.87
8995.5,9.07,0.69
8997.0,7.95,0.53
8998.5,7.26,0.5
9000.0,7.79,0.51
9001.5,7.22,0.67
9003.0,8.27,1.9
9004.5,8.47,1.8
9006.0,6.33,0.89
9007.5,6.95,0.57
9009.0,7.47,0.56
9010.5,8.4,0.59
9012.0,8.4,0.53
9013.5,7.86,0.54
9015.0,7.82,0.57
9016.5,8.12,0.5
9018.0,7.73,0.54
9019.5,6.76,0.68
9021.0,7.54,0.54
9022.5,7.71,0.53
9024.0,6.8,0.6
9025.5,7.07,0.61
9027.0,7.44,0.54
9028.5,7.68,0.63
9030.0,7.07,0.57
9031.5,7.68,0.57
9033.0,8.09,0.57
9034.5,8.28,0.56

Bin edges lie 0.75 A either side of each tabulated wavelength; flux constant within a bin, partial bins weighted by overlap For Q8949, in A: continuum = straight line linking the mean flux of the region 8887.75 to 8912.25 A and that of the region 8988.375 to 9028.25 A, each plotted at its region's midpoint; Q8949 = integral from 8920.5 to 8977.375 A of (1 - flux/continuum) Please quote -3.0 A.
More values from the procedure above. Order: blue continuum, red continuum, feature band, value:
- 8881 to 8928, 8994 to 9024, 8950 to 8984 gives -0.9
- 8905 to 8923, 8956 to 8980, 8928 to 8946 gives -0.8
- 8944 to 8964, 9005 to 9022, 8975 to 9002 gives 1.5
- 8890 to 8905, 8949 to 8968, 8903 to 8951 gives 1.0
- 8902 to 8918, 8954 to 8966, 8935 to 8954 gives 0.2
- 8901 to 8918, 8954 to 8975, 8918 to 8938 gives -0.9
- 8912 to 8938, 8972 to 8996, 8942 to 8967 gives -1.5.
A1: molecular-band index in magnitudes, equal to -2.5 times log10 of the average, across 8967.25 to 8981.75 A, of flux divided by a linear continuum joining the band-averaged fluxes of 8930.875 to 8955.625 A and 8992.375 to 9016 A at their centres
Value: 0.02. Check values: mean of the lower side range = 7.81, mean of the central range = 7.63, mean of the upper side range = 7.69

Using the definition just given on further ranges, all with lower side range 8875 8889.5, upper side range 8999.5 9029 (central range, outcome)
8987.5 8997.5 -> 0.07 mag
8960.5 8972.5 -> -0.04 mag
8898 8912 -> 0.09 mag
